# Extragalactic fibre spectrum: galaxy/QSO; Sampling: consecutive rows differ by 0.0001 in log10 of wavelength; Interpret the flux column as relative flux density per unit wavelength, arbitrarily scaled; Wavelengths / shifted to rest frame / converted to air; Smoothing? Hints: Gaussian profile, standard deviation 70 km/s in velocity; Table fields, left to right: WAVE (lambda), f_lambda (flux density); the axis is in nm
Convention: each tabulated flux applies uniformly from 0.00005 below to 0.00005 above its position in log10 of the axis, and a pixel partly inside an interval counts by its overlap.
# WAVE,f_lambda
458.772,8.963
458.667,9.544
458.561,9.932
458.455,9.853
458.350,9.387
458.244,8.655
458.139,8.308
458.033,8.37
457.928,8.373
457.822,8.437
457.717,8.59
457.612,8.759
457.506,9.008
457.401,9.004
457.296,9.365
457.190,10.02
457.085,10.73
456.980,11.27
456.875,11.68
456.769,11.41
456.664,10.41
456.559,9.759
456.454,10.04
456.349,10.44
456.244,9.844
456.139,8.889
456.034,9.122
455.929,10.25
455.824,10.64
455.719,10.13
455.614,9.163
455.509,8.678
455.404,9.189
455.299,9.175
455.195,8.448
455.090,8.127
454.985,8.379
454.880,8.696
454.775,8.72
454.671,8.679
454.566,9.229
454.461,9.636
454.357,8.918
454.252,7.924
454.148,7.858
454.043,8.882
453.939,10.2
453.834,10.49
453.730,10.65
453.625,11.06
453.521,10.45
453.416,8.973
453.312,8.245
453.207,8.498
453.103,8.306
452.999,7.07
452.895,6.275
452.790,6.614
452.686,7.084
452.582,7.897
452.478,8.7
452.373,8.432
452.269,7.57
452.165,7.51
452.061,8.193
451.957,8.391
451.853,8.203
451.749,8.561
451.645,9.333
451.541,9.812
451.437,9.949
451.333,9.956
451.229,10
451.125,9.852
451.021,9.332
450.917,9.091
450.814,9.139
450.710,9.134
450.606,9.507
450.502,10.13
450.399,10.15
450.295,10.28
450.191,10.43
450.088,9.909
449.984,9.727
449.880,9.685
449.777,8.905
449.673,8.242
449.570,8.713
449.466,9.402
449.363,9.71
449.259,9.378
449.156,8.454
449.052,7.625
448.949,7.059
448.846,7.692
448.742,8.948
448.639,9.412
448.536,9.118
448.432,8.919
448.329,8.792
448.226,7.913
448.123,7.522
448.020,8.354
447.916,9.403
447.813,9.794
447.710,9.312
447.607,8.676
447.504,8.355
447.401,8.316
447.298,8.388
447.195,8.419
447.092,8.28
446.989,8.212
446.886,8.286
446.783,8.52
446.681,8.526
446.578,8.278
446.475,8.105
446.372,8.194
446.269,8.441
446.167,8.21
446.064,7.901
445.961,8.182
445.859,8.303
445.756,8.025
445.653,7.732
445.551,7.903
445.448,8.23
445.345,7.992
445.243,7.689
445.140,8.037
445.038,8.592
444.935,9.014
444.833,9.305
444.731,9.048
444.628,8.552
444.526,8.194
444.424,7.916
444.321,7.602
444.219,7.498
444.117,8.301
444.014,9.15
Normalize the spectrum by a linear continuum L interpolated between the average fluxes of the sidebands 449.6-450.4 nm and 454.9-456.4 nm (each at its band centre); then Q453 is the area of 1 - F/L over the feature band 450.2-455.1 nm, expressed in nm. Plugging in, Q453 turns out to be 0.29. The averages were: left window 9.61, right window 9.3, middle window 8.91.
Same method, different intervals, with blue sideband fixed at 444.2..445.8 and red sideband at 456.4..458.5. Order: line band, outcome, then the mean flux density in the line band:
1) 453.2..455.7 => 0.03 nm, 9.12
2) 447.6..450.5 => -0.11 nm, 9.01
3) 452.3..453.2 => 0.15 nm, 7.6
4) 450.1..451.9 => -0.15 nm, 9.59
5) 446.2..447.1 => 0.01 nm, 8.32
